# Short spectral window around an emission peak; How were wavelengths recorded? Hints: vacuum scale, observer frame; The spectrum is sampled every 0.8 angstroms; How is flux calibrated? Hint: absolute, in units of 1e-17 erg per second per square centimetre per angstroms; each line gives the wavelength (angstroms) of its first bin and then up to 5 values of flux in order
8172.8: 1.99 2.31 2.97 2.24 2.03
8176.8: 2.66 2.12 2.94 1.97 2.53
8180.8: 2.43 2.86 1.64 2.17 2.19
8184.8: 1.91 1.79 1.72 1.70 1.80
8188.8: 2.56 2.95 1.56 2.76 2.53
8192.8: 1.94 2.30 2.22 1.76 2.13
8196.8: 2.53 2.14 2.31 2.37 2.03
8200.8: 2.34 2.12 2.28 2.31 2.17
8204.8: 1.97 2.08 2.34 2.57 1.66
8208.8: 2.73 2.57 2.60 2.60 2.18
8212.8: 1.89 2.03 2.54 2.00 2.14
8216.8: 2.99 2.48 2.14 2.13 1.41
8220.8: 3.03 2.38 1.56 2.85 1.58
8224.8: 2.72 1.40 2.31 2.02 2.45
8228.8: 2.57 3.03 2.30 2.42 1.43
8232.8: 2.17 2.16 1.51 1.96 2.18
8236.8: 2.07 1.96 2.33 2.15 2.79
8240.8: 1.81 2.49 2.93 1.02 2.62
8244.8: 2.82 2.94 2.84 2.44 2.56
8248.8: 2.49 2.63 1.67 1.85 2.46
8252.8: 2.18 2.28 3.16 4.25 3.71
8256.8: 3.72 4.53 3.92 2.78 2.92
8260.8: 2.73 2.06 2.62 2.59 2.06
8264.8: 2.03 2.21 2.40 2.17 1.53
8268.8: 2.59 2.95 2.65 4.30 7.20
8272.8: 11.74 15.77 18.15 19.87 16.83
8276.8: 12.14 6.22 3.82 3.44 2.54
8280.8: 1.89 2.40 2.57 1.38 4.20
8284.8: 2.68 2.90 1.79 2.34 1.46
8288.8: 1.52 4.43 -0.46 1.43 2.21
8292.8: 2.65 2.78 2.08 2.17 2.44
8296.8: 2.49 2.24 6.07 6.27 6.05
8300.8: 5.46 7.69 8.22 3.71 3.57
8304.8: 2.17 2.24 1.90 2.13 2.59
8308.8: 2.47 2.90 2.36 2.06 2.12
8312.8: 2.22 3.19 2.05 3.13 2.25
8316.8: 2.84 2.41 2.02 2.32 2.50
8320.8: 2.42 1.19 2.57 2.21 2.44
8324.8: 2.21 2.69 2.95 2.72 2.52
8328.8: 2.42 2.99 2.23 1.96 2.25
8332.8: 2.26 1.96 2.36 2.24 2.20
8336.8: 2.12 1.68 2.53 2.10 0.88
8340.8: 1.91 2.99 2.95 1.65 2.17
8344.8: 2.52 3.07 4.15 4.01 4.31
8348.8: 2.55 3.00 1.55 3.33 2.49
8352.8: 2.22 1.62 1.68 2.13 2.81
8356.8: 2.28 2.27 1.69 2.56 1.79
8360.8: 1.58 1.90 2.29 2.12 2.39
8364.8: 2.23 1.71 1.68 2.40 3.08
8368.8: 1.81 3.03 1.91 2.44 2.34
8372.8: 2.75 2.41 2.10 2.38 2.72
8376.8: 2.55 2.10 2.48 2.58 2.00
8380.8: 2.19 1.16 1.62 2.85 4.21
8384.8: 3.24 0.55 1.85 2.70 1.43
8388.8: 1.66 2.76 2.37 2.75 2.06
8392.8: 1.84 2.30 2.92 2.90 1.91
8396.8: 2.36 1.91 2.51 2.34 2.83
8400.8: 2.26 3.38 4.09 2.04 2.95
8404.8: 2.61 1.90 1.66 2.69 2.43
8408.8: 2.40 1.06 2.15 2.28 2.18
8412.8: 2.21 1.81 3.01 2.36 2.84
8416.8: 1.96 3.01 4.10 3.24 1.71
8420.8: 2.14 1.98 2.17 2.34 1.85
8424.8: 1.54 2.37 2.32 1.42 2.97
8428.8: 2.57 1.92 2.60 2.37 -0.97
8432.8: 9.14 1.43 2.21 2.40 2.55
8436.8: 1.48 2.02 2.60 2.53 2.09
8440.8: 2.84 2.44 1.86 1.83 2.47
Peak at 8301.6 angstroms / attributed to [N II] 6583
